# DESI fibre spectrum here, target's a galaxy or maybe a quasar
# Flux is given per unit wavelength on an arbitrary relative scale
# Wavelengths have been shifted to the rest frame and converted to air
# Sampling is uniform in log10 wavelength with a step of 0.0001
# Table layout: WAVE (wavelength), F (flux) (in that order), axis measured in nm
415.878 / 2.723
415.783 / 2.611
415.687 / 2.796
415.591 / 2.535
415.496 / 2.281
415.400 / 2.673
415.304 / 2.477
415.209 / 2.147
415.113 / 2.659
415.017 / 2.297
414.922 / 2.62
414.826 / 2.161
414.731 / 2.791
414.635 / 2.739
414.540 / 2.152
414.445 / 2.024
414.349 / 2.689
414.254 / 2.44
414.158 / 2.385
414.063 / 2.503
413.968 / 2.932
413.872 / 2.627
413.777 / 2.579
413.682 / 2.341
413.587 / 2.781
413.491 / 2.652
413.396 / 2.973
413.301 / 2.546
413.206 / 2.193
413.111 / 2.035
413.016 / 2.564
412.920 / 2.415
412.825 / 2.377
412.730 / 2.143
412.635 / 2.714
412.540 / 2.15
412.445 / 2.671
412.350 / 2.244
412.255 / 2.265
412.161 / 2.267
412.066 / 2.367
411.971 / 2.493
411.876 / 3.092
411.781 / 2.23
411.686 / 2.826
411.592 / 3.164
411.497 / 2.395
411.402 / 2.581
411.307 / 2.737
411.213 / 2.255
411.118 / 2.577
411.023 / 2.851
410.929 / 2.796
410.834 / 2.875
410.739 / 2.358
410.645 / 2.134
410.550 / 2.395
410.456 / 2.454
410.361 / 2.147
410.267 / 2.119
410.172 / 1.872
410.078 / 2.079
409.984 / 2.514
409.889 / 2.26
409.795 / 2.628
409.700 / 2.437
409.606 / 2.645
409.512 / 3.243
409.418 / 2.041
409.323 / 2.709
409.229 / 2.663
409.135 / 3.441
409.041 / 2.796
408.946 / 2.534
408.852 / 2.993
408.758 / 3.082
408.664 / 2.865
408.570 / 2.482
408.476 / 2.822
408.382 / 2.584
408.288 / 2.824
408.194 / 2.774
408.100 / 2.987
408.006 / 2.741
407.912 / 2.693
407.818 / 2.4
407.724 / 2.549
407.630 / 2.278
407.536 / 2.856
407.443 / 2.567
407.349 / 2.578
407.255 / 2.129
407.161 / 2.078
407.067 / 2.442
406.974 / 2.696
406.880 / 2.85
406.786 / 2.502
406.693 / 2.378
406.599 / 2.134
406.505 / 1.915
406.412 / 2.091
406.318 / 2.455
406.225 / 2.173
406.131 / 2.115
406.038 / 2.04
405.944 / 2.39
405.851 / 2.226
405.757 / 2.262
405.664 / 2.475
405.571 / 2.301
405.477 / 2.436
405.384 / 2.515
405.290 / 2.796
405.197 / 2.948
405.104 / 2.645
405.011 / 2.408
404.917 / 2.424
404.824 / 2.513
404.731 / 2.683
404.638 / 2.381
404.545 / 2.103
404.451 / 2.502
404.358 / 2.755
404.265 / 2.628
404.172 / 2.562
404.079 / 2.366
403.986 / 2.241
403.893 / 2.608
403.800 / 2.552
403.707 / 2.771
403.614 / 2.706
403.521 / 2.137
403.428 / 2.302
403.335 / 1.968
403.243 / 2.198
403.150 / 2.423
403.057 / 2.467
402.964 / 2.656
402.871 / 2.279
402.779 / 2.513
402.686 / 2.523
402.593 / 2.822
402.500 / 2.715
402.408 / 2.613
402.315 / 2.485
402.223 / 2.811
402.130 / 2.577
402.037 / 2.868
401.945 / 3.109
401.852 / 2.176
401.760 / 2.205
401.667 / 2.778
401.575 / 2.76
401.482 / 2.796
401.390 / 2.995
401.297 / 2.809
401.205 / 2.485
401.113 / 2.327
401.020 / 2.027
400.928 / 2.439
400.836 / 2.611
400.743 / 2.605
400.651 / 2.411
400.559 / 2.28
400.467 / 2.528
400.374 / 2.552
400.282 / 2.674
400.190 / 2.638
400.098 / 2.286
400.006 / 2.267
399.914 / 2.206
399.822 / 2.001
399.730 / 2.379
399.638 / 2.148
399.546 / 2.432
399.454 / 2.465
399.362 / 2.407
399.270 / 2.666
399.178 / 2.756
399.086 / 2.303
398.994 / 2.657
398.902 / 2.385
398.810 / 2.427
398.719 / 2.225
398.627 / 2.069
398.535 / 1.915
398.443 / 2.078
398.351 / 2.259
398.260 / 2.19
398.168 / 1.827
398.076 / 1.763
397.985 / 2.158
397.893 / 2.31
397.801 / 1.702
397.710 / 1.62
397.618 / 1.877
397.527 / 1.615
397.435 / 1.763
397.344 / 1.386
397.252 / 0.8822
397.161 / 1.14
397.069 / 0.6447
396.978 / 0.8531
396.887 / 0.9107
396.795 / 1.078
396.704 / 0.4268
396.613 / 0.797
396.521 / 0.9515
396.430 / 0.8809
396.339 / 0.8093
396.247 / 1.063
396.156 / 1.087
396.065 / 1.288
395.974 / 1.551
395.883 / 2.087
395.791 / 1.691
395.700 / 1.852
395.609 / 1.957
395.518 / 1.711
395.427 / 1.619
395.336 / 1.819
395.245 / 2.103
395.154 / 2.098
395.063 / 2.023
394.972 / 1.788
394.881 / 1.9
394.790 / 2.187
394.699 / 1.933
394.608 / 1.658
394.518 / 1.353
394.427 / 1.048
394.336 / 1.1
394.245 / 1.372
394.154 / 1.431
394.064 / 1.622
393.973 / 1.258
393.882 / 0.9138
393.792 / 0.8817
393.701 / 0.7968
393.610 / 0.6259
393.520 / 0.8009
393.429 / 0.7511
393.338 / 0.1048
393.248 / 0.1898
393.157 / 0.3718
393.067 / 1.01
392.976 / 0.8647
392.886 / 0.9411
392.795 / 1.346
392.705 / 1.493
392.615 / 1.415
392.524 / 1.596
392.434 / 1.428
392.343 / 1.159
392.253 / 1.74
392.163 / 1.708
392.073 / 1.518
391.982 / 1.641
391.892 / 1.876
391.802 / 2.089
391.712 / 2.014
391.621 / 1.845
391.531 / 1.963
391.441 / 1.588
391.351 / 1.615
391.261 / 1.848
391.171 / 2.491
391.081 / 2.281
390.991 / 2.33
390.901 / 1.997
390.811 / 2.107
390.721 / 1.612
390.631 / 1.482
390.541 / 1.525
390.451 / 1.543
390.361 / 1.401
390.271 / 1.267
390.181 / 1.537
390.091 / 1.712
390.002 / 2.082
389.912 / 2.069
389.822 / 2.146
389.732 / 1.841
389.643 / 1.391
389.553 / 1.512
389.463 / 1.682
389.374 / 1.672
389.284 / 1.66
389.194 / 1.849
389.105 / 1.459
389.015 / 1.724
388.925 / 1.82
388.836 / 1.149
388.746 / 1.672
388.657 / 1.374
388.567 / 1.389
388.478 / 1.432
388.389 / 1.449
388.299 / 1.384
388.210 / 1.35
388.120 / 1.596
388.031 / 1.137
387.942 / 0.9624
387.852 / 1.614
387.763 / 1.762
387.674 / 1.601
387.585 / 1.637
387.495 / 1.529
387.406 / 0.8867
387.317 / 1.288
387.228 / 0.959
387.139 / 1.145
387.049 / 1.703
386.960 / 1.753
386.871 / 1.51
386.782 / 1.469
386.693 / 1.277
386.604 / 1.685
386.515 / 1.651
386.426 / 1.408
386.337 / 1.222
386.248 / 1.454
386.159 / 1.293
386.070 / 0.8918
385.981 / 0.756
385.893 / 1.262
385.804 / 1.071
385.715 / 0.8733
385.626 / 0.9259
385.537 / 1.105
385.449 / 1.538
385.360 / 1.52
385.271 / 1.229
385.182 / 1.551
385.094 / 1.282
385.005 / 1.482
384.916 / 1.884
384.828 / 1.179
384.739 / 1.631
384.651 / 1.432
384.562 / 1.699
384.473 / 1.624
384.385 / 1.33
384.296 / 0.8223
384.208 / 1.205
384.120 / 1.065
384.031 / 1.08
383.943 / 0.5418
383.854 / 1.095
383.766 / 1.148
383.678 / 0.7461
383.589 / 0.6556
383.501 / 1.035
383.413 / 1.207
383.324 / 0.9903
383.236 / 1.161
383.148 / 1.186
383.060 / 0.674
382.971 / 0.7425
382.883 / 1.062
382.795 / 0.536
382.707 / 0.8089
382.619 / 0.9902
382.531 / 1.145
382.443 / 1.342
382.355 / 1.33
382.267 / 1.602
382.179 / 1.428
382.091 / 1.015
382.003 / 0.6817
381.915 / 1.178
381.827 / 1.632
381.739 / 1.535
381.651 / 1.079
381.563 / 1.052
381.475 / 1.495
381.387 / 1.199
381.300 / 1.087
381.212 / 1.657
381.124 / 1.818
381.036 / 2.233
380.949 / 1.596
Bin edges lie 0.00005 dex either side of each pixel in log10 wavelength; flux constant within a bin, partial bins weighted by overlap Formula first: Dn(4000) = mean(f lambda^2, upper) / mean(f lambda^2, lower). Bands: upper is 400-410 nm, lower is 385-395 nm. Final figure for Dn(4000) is 1.89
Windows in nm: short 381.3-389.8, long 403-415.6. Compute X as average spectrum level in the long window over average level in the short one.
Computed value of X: 1.92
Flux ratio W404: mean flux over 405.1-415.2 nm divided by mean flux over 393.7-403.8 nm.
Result 1.25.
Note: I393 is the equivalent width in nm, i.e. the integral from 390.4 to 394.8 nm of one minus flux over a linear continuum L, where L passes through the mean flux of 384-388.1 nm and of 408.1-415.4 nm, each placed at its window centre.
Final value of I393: 0.54 nm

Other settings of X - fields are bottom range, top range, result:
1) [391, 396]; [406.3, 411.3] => 1.70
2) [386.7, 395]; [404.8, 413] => 1.69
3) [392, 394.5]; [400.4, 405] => 2.29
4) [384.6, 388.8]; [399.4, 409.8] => 1.84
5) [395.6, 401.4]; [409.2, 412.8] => 1.29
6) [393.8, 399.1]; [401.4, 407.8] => 1.55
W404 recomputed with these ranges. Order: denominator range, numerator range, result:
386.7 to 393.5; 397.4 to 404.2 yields 1.57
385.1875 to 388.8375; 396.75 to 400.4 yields 1.49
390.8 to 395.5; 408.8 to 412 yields 1.72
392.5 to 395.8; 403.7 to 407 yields 1.82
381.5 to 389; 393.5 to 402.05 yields 1.49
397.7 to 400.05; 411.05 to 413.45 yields 1.12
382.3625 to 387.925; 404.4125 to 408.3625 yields 2.00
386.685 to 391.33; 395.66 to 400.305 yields 1.12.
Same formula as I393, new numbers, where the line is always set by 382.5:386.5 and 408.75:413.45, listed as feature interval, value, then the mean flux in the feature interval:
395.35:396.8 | 0.350 nm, 1.32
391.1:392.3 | -0.261 nm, 1.85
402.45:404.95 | -0.392 nm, 2.48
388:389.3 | -0.125 nm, 1.5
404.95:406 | -0.120 nm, 2.48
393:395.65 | 0.555 nm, 1.32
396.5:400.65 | -0.116 nm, 1.94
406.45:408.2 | -0.124 nm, 2.49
